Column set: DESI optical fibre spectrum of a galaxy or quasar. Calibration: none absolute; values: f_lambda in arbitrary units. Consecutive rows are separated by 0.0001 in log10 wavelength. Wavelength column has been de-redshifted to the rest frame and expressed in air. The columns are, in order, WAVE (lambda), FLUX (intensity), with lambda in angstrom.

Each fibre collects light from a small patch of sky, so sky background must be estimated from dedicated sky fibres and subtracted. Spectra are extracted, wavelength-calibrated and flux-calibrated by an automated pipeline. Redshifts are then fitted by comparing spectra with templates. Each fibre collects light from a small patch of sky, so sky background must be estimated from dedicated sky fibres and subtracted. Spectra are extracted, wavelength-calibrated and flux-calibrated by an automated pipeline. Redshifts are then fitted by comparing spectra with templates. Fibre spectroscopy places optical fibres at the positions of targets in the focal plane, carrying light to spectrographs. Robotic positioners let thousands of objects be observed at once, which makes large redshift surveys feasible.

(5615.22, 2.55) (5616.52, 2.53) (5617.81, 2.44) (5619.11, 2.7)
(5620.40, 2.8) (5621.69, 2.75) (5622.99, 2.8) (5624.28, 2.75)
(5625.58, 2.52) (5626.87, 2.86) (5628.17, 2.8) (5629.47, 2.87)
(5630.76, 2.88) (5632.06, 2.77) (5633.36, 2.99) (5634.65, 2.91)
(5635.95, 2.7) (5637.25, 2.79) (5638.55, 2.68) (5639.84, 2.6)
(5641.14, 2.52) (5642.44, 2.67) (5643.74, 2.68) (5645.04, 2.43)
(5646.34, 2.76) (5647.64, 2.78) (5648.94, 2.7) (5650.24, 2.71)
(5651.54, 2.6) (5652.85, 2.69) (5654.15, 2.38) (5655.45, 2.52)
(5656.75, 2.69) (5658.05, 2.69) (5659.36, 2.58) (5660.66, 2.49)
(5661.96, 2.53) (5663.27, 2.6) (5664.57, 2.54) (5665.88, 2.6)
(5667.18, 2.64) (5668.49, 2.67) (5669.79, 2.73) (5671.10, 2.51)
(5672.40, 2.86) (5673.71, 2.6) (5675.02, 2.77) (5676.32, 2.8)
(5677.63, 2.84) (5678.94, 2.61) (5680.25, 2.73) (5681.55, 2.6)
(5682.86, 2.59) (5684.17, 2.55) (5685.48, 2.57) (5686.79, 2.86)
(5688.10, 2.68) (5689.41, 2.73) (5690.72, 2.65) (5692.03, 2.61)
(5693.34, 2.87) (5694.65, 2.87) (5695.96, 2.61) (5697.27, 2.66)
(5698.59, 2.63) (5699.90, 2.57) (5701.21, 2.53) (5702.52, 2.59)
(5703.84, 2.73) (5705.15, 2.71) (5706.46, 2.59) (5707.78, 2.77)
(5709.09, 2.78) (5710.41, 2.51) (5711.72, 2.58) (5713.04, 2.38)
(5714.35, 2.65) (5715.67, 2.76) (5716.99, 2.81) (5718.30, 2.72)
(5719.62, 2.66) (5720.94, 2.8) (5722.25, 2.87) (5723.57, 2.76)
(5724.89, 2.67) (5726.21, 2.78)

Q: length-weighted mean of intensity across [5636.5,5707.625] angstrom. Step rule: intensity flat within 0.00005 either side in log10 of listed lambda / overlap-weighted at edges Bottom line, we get 2.65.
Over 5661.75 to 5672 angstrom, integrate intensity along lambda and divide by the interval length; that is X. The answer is 2.61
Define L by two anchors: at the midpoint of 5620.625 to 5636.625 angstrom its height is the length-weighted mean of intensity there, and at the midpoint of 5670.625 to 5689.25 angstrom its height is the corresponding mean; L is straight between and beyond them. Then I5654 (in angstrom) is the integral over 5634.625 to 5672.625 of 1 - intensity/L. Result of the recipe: 1.5 angstrom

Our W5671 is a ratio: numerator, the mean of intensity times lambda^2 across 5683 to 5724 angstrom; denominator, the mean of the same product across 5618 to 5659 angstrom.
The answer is 1.01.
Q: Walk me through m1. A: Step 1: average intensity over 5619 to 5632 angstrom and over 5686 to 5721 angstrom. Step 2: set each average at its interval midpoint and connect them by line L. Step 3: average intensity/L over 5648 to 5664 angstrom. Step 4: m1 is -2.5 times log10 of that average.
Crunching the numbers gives 0.055 mag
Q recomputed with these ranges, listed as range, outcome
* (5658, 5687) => 2.65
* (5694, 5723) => 2.67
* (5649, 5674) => 2.61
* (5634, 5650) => 2.69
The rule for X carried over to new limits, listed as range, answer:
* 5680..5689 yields 2.65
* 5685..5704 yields 2.68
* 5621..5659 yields 2.71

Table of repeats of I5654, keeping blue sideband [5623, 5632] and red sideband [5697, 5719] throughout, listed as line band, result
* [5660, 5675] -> 0.5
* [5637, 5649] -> 0.4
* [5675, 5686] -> 0.1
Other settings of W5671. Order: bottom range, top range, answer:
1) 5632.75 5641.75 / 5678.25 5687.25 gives 0.98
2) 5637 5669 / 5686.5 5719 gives 1.04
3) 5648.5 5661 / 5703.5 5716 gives 1.03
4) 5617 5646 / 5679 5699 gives 1.00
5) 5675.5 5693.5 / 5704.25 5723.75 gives 1.01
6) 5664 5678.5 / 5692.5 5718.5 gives 1.00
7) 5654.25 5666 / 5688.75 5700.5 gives 1.06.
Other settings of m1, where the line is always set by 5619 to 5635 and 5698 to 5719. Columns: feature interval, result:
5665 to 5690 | 0.010 mag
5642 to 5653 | 0.039 mag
